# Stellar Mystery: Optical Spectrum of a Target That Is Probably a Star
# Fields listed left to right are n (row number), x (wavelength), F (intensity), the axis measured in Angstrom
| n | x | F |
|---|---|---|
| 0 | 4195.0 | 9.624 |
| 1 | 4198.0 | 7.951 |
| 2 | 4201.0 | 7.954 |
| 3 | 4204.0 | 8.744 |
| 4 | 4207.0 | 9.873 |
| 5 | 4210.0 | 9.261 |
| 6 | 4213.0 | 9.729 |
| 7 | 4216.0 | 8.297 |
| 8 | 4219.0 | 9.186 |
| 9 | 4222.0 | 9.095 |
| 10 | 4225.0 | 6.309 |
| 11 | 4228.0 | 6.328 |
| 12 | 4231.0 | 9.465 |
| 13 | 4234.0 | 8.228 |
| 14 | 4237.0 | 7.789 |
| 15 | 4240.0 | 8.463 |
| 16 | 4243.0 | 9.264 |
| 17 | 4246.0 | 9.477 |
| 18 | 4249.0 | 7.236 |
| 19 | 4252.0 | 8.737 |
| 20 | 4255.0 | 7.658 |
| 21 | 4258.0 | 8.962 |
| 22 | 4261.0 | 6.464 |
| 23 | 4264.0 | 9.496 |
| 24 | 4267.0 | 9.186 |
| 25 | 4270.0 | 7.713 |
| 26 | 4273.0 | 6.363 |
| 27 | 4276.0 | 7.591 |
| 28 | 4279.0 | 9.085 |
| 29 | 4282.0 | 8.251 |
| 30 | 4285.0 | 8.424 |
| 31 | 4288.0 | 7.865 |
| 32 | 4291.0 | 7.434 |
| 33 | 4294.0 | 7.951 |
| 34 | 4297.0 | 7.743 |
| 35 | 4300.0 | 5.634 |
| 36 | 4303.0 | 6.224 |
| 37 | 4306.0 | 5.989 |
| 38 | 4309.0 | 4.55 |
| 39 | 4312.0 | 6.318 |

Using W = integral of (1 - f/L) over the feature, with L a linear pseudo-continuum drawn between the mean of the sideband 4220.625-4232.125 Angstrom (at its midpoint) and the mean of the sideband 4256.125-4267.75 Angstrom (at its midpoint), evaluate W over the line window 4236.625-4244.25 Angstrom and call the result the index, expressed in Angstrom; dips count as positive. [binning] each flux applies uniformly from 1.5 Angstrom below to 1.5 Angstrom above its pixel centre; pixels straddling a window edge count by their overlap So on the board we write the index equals -0.5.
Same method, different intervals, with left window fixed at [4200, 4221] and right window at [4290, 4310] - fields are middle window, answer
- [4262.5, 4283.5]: -2.8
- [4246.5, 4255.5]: -0.2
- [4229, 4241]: -0.1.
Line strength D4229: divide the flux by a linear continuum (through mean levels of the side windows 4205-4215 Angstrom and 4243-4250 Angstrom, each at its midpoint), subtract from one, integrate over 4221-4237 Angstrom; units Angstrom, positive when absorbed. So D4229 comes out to 2.1 Angstrom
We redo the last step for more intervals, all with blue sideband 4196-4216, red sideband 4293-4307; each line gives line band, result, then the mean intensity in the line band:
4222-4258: -0.39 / 8.17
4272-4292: -2.26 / 7.91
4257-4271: -1.55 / 8.37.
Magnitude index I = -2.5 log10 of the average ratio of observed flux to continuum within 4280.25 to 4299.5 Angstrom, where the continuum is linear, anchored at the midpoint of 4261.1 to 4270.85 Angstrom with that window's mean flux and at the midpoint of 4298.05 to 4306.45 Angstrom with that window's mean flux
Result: -0.14 mag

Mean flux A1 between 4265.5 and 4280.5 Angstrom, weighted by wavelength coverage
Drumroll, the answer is 7.99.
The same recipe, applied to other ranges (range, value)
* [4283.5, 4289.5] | 8.14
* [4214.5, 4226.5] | 8.22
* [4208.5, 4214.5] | 9.49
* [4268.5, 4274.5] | 7.04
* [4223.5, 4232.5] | 7.37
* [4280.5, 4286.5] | 8.34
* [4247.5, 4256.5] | 7.88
